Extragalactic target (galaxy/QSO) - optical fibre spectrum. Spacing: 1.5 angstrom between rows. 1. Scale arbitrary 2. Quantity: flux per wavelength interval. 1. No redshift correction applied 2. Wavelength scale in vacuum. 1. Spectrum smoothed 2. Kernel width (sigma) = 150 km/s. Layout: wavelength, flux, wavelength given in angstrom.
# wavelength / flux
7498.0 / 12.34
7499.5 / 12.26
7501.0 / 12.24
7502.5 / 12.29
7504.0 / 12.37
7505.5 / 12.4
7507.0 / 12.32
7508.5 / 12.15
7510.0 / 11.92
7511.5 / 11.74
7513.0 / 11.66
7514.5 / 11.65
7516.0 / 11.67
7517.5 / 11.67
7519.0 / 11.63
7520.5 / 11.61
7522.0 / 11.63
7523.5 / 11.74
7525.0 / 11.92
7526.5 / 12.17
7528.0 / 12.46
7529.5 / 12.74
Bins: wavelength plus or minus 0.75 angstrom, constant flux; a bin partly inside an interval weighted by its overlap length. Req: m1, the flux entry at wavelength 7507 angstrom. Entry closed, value 12.32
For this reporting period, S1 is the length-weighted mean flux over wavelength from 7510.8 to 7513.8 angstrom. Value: 11.7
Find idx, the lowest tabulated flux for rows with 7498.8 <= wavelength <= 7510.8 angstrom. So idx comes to 11.92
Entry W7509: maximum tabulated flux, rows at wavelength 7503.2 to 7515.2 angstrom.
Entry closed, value 12.4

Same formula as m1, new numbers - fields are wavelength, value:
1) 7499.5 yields 12.26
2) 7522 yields 11.63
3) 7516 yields 11.67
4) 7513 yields 11.66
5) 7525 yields 11.92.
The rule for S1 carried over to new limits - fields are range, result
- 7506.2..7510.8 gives 12.1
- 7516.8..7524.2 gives 11.7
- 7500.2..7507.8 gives 12.3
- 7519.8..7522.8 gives 11.6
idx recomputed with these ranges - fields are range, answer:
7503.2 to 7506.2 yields 12.37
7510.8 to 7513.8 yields 11.66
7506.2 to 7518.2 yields 11.65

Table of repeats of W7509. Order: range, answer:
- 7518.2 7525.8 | 11.92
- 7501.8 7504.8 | 12.37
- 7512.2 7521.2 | 11.67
